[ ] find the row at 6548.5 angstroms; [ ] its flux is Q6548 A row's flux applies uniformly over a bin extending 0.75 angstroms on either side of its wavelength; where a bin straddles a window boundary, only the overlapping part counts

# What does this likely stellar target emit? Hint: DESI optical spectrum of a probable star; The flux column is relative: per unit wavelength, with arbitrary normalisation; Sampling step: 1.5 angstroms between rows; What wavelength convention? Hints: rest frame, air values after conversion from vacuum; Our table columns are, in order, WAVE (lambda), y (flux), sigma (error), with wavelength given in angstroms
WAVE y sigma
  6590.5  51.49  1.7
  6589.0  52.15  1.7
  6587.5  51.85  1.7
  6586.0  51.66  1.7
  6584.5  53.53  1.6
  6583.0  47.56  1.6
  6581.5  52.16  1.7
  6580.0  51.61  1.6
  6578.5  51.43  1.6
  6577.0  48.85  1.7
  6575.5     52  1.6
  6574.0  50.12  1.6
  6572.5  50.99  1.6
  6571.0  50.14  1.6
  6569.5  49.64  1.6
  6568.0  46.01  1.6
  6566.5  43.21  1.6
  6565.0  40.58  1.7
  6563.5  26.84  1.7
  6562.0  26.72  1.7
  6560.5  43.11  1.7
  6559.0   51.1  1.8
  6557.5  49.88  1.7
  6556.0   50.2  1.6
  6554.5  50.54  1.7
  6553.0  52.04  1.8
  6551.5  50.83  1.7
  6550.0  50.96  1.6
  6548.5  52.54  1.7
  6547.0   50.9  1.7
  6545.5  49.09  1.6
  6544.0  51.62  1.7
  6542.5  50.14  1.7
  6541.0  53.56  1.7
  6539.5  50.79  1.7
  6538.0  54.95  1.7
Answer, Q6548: 52.54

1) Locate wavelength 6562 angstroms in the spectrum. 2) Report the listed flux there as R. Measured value 26.72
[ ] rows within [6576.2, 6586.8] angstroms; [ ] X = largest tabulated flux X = 53.53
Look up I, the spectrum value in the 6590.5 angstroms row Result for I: 51.49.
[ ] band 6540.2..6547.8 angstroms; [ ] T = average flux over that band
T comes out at 51.1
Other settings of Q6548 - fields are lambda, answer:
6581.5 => 52.16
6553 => 52.04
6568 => 46.01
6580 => 51.61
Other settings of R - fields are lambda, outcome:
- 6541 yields 53.56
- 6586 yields 51.66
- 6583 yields 47.56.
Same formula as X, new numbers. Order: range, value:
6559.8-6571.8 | 50.14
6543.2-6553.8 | 52.54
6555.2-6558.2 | 50.2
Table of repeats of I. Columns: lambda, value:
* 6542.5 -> 50.14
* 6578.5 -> 51.43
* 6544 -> 51.62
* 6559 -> 51.1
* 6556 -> 50.2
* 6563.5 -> 26.84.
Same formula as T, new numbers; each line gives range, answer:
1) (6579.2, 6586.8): 51.3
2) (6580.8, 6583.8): 49.9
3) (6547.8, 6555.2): 51.4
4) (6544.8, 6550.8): 50.9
